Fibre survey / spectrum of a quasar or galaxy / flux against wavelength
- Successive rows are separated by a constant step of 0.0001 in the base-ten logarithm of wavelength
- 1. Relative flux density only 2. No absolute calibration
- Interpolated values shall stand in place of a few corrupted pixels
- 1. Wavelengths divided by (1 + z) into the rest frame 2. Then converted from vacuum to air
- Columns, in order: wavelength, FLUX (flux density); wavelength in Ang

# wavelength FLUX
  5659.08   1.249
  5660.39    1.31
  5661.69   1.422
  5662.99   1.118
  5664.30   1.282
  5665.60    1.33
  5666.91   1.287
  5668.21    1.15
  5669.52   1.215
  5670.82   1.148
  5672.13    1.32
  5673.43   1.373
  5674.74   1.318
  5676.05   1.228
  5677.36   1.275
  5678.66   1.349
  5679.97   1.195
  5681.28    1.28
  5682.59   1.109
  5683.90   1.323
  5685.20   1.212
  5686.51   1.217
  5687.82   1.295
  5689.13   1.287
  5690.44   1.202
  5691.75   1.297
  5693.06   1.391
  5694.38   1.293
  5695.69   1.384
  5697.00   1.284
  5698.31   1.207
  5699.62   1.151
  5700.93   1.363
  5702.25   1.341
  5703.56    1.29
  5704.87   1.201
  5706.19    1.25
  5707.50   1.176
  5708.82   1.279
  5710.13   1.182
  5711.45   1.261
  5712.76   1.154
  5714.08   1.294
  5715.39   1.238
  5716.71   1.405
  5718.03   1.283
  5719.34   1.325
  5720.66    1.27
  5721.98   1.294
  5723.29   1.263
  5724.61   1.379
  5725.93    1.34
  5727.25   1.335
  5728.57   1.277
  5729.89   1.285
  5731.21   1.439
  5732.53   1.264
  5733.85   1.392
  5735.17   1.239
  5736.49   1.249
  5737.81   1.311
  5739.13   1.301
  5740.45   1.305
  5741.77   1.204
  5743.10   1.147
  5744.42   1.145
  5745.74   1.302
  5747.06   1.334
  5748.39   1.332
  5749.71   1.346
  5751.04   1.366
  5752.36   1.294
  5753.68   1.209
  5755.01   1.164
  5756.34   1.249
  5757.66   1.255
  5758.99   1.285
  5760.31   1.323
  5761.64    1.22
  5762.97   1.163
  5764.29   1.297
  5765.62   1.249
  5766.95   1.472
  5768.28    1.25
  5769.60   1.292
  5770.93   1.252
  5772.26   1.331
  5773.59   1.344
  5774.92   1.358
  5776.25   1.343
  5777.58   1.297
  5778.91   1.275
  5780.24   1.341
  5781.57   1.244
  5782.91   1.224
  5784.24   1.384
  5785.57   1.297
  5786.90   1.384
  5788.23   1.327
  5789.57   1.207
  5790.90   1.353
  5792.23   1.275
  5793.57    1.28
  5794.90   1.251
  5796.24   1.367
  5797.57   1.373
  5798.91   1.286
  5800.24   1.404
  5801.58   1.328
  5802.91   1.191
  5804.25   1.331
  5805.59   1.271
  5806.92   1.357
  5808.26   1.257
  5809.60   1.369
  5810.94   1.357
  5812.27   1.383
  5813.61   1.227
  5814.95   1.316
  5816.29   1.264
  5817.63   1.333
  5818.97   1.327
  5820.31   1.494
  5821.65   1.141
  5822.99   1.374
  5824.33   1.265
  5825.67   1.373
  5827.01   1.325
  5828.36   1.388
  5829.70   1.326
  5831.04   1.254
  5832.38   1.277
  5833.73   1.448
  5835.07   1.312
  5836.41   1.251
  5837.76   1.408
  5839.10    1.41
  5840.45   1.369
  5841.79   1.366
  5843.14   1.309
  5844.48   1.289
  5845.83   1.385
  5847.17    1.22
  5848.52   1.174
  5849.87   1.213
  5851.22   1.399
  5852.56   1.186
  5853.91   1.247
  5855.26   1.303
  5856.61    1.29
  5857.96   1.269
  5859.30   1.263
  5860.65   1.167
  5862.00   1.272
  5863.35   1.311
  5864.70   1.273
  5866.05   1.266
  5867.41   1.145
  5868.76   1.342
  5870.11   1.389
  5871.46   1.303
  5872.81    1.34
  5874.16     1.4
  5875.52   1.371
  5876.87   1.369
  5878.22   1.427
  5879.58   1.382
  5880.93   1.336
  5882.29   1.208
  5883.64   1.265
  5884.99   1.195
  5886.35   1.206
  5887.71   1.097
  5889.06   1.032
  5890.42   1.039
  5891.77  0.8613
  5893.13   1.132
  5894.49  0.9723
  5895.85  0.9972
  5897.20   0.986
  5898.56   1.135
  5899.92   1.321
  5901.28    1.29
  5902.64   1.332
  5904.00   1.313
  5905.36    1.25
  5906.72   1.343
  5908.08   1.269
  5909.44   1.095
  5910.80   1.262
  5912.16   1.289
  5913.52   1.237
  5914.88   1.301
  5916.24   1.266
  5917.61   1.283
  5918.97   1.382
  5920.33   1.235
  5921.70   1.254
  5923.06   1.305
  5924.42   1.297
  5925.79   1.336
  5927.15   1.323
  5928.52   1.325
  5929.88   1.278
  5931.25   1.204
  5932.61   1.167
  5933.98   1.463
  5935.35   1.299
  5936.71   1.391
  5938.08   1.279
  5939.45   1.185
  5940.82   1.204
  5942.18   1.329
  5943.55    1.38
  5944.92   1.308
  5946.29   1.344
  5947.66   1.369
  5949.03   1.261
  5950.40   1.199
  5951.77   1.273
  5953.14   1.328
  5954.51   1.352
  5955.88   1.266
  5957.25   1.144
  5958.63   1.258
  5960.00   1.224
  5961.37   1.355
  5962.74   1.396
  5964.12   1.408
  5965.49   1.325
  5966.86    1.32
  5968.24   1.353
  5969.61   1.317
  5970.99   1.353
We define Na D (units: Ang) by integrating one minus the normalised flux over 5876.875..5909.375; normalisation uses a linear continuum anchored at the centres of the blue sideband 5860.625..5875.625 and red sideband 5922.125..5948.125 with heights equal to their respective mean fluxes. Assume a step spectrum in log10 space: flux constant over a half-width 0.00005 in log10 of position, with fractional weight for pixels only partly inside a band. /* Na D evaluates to 2.7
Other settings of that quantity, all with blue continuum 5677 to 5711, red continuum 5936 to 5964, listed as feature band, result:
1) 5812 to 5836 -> -0.81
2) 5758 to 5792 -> -0.72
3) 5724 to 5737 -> -0.55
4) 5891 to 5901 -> 1.72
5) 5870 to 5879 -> -0.60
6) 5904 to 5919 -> 0.26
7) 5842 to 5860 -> 0.10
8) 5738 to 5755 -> -0.02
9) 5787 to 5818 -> -0.82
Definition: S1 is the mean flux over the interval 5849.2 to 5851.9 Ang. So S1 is 1.31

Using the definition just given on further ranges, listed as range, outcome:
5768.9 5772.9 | 1.29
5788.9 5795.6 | 1.27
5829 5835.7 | 1.32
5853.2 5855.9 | 1.27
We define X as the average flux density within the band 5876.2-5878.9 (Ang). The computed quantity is 1.4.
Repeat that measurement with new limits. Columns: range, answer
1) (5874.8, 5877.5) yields 1.37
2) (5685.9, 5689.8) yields 1.27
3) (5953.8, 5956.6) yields 1.31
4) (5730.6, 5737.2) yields 1.32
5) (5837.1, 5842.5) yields 1.39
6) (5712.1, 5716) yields 1.23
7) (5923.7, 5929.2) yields 1.32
